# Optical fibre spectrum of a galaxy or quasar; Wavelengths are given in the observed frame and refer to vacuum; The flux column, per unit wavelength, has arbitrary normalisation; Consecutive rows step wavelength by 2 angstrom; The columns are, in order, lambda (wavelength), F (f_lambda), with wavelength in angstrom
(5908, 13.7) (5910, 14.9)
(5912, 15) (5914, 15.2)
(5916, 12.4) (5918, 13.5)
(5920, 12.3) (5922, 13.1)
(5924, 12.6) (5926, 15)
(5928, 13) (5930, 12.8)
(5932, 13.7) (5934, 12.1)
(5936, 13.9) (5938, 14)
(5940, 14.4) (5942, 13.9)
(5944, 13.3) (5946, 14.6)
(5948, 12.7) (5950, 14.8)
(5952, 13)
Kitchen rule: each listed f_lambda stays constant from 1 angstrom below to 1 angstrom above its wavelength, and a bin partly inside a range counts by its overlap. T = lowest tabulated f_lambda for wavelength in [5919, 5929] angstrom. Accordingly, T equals 12.3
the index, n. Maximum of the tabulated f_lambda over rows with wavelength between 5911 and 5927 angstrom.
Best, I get 15.2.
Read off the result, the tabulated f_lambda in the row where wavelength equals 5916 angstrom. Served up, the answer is 12.4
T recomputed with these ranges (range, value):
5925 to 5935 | 12.1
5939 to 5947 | 13.3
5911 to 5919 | 12.4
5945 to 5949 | 12.7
